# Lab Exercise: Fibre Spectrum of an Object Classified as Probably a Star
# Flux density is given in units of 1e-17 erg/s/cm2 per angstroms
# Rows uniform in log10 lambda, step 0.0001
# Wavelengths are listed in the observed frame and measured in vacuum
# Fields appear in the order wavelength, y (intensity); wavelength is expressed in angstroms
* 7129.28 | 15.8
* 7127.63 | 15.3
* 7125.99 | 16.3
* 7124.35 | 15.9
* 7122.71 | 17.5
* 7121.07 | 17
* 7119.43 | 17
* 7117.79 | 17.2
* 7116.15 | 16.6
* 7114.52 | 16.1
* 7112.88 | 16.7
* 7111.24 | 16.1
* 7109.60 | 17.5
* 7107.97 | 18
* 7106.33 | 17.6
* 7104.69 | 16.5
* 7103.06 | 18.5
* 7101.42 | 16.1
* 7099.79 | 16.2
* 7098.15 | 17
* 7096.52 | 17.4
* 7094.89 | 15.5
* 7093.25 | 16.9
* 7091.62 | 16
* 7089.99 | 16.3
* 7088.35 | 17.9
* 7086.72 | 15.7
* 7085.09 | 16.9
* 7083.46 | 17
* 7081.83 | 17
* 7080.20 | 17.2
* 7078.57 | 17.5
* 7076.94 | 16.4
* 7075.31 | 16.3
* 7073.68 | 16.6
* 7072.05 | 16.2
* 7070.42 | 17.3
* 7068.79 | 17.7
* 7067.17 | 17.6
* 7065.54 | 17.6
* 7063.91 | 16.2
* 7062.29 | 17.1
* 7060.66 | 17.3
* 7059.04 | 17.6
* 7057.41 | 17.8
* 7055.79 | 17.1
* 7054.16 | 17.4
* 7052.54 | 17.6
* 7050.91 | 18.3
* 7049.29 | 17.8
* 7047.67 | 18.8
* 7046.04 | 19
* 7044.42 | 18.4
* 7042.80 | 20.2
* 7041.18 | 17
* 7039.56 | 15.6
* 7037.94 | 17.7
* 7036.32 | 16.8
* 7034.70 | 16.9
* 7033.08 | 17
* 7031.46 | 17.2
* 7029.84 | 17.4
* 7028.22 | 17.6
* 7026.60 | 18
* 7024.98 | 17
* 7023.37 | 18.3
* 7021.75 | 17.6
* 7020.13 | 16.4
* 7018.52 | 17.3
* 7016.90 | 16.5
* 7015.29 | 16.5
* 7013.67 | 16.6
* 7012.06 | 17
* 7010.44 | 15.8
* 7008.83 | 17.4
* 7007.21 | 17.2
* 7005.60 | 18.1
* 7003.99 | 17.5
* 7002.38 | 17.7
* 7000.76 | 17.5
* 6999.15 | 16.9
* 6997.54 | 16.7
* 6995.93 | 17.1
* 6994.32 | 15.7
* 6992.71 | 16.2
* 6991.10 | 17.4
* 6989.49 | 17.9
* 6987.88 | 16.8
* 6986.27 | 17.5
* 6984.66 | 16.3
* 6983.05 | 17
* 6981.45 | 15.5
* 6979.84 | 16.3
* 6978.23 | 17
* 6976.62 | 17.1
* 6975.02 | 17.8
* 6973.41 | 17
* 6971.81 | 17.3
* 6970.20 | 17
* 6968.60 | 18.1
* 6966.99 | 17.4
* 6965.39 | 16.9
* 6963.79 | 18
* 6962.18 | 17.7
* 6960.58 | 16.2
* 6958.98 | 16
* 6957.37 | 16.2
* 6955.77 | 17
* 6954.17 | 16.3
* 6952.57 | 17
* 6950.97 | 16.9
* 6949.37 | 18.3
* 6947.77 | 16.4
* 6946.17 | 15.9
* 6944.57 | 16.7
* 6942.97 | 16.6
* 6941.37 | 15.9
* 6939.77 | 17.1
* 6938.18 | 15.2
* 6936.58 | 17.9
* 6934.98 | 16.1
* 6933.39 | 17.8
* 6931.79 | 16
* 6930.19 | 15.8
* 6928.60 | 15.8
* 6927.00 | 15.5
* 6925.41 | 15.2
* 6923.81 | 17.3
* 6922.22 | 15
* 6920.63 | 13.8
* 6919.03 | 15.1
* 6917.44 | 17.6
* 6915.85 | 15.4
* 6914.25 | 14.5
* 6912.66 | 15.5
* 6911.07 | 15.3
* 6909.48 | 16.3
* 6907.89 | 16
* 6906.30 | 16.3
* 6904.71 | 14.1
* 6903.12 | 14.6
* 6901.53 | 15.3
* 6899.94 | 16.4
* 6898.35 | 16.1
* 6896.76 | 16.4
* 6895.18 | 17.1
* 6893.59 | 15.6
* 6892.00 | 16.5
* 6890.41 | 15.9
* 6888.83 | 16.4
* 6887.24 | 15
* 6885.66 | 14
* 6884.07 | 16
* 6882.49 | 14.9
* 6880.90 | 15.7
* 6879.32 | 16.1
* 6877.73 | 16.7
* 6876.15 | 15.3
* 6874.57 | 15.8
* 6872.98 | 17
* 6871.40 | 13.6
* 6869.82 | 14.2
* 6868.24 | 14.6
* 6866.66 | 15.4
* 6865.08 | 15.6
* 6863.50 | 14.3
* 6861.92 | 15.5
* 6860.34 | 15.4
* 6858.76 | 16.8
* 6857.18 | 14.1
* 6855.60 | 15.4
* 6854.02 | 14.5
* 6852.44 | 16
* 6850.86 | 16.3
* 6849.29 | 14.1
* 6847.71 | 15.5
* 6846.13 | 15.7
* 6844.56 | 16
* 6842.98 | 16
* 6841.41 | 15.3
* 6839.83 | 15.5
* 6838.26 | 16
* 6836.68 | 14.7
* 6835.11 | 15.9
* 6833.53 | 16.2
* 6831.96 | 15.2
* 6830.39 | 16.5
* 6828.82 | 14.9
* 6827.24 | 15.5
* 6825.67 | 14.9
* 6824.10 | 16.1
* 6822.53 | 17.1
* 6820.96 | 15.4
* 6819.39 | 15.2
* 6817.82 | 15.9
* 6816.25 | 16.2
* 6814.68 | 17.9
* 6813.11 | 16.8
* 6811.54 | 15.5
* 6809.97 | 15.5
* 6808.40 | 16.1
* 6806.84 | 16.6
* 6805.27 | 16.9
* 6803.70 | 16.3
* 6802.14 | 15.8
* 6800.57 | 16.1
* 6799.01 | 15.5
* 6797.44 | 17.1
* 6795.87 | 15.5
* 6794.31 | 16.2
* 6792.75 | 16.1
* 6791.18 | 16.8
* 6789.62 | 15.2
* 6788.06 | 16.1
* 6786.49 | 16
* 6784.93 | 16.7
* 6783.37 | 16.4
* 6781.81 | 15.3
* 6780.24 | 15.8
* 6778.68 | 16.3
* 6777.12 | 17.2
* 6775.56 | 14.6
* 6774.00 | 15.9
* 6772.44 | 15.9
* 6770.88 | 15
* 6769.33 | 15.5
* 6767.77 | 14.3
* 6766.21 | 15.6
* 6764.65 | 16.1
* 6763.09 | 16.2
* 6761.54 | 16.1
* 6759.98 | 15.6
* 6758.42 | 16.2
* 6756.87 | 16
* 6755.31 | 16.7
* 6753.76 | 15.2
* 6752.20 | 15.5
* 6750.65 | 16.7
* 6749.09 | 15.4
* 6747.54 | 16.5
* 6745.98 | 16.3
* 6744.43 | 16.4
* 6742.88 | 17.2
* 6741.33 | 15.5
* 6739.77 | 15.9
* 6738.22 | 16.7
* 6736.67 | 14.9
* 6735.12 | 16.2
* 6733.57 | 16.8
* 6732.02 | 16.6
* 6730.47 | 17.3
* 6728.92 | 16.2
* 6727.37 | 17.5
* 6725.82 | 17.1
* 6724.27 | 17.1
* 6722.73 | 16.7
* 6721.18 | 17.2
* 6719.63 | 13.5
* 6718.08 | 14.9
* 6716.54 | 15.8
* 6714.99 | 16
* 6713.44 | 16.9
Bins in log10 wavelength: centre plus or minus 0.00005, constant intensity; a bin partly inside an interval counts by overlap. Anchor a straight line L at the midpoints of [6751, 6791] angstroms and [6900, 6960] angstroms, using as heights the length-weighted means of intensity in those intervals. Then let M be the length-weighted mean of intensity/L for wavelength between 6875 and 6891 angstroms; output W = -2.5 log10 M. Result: 0.03 mag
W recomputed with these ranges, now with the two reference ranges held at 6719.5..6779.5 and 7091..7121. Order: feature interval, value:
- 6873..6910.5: 0.042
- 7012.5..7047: -0.044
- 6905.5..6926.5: 0.055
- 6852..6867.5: 0.073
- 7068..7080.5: -0.007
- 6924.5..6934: 0.033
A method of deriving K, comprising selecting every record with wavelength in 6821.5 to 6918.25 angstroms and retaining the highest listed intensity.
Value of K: 17.6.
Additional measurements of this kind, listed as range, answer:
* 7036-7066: 20.2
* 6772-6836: 17.9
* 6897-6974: 18.3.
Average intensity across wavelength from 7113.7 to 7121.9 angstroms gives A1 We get 16.8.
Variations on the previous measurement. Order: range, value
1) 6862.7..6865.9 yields 15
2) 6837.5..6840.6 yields 15.8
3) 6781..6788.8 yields 16.1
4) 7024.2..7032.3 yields 17.4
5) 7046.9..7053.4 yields 18.1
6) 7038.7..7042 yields 16.4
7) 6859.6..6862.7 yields 15.4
